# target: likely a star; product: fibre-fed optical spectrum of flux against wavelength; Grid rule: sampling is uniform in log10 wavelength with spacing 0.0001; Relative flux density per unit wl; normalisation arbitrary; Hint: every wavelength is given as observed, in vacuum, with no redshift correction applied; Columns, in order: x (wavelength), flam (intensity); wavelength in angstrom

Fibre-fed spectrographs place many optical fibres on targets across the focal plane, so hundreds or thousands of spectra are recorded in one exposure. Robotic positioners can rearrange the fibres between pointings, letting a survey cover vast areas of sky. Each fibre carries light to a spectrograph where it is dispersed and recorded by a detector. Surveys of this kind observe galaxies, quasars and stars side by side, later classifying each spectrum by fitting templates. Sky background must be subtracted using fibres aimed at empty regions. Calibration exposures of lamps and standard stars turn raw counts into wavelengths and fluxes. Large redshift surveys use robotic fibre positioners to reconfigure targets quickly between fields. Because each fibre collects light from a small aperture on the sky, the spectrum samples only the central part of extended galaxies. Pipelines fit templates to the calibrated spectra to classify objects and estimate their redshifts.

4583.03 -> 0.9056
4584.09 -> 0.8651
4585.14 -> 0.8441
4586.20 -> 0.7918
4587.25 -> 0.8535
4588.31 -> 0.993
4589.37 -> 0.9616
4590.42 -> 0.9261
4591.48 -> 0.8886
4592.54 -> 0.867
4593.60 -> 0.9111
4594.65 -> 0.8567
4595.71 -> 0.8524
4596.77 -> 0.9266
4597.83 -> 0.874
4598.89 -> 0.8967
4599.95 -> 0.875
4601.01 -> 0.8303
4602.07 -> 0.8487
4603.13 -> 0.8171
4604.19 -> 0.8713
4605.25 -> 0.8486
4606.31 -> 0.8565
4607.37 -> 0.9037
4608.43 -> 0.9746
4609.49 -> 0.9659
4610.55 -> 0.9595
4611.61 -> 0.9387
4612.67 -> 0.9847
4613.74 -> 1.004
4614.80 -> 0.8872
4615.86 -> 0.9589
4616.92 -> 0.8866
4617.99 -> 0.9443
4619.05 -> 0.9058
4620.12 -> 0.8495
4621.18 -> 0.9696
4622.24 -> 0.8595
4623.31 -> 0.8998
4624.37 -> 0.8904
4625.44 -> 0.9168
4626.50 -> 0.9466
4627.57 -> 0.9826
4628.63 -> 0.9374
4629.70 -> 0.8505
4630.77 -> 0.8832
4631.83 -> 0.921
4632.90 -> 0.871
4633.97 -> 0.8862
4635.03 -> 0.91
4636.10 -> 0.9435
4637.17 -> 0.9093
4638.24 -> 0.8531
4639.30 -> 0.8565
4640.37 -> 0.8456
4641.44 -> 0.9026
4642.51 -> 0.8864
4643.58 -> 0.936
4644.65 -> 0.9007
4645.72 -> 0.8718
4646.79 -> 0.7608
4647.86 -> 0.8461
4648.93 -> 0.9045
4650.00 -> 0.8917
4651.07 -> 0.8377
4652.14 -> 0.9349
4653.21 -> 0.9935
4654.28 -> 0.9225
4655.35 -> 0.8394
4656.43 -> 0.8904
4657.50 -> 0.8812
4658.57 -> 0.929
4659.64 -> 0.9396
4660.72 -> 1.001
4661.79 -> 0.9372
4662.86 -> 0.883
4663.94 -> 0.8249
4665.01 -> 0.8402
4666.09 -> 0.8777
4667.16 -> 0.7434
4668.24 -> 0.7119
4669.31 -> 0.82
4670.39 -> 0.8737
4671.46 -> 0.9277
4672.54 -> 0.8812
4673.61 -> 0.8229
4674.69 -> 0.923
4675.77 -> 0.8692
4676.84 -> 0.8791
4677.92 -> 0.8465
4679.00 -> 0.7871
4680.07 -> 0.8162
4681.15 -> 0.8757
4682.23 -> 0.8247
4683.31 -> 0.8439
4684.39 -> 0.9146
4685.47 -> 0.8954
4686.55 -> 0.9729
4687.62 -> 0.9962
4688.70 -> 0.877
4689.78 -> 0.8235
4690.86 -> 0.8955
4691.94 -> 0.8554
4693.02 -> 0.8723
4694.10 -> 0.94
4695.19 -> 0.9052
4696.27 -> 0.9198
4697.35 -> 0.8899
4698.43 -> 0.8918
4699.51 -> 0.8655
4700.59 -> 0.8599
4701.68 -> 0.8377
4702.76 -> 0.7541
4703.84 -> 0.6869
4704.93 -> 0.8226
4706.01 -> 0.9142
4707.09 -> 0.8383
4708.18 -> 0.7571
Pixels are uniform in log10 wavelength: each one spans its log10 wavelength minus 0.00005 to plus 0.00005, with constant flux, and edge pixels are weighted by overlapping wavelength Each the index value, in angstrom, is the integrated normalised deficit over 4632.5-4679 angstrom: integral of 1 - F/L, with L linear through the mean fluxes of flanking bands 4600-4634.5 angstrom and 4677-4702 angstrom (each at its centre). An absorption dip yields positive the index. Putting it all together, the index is 0.7 angstrom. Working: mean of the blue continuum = 0.907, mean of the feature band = 0.878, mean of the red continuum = 0.879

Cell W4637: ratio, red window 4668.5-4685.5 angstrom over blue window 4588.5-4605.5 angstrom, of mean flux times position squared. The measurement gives 1.0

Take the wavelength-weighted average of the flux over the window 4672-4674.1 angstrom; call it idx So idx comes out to 0.854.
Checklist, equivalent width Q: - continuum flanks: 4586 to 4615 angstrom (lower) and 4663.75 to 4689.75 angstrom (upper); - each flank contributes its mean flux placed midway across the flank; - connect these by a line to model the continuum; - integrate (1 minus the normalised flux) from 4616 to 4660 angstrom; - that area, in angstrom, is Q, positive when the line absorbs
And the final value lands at -0.9 angstrom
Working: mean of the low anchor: 0.9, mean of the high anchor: 0.86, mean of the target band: 0.898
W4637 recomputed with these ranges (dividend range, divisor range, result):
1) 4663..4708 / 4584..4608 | 1.02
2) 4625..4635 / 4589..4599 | 1.03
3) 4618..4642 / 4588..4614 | 1.01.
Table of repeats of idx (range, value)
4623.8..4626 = 0.906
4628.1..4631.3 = 0.89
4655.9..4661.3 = 0.929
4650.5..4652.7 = 0.889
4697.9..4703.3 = 0.842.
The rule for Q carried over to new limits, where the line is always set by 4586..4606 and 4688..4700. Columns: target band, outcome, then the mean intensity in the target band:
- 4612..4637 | -1.0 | 0.917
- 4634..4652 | 0.1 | 0.88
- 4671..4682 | 0.3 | 0.861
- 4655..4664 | -0.2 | 0.908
